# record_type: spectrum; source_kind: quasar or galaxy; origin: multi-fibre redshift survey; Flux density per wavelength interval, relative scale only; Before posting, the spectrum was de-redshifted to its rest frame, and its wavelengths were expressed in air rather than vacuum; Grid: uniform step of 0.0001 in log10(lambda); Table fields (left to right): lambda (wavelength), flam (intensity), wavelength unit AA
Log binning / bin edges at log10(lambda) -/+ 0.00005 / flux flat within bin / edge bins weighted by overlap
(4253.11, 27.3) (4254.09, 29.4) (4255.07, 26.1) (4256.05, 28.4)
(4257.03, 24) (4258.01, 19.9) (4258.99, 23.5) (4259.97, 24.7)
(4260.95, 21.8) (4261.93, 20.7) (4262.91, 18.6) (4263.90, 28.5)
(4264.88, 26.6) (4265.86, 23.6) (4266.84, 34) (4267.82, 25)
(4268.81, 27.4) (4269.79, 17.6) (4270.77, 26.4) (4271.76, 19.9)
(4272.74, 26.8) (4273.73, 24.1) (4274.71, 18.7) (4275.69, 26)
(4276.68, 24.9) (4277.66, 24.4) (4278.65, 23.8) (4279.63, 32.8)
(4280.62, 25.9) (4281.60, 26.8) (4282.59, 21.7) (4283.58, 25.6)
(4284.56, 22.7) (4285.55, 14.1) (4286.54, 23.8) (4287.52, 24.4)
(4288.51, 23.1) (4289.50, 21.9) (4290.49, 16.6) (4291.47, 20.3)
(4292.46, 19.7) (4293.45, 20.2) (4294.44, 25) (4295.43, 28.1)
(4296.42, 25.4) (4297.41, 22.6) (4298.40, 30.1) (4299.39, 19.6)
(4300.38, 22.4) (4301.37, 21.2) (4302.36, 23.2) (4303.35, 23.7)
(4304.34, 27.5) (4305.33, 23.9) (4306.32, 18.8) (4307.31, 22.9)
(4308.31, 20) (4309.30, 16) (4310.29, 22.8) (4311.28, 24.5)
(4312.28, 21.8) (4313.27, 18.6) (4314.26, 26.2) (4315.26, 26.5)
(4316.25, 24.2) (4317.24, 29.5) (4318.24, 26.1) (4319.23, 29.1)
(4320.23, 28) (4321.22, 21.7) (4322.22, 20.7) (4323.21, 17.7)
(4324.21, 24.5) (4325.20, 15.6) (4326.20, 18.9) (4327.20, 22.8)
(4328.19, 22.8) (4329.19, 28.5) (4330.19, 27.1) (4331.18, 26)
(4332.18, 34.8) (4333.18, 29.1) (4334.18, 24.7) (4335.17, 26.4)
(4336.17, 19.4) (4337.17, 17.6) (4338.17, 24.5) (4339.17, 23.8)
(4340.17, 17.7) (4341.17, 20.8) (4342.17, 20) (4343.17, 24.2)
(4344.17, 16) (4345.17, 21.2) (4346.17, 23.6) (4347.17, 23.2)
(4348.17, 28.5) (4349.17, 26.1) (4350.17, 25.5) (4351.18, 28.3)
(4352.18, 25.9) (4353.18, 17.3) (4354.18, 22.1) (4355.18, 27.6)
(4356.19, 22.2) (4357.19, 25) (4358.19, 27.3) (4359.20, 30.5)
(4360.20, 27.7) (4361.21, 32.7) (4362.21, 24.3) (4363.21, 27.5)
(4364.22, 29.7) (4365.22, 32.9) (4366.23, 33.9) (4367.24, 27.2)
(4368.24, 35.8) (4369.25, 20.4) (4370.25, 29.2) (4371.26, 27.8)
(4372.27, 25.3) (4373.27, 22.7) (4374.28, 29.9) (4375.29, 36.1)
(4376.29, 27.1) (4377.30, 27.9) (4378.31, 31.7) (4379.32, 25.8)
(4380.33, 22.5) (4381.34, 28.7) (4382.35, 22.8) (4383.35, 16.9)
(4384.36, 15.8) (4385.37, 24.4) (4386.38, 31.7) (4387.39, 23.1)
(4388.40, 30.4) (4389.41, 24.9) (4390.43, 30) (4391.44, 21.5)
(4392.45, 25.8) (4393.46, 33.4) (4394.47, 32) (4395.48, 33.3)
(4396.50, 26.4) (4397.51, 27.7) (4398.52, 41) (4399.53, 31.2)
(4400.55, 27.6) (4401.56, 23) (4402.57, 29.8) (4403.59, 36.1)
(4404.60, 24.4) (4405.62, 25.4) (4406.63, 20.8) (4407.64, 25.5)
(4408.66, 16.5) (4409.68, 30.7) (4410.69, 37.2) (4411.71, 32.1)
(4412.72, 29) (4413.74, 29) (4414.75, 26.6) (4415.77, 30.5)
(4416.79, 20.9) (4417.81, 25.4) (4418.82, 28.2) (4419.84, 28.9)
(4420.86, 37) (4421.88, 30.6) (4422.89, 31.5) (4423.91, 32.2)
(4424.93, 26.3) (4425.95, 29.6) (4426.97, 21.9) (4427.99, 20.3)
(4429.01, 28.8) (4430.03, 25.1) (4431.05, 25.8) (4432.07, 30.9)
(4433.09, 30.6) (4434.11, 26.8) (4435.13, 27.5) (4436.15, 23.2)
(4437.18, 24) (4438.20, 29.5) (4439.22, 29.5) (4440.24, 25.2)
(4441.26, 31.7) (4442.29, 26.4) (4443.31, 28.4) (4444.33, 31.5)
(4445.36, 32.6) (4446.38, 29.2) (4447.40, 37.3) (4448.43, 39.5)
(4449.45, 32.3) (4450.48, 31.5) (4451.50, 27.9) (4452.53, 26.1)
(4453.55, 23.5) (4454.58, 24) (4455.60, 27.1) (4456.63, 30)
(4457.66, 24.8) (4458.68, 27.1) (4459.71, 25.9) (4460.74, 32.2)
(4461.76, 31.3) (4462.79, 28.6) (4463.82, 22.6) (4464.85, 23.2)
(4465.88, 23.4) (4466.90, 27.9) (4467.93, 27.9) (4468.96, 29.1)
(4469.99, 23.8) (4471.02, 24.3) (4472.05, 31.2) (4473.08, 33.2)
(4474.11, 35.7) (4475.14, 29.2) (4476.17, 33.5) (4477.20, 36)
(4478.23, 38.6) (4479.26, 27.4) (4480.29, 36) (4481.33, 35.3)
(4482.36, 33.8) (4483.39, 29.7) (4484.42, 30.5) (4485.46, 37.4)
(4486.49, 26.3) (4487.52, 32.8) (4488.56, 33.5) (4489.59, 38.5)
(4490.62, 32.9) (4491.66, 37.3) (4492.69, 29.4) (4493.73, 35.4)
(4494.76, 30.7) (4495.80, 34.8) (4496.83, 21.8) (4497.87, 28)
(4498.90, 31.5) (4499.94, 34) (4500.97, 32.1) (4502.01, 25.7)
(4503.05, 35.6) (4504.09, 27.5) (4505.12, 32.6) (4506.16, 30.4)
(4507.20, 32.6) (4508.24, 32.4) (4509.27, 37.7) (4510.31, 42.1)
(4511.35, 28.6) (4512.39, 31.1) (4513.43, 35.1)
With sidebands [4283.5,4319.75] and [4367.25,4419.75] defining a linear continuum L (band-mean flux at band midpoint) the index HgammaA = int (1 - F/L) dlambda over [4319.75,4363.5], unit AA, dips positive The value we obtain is 1.6 AA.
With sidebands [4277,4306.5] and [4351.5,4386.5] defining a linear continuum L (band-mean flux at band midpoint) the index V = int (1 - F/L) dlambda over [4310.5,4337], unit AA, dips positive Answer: 0.5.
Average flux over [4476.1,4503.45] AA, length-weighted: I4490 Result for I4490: 32.5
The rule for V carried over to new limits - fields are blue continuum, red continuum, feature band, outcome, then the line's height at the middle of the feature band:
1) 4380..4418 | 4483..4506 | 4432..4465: 1.1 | 29.6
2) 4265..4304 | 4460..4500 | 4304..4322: 0.8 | 24.8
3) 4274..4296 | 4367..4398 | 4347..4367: -0.7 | 26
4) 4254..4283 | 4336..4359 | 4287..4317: 1.5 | 24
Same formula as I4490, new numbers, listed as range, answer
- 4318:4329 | 22.6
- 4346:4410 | 27.1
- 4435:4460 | 28.7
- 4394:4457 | 28.6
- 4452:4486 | 29.4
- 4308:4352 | 23.6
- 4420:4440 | 27.9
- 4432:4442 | 27.7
